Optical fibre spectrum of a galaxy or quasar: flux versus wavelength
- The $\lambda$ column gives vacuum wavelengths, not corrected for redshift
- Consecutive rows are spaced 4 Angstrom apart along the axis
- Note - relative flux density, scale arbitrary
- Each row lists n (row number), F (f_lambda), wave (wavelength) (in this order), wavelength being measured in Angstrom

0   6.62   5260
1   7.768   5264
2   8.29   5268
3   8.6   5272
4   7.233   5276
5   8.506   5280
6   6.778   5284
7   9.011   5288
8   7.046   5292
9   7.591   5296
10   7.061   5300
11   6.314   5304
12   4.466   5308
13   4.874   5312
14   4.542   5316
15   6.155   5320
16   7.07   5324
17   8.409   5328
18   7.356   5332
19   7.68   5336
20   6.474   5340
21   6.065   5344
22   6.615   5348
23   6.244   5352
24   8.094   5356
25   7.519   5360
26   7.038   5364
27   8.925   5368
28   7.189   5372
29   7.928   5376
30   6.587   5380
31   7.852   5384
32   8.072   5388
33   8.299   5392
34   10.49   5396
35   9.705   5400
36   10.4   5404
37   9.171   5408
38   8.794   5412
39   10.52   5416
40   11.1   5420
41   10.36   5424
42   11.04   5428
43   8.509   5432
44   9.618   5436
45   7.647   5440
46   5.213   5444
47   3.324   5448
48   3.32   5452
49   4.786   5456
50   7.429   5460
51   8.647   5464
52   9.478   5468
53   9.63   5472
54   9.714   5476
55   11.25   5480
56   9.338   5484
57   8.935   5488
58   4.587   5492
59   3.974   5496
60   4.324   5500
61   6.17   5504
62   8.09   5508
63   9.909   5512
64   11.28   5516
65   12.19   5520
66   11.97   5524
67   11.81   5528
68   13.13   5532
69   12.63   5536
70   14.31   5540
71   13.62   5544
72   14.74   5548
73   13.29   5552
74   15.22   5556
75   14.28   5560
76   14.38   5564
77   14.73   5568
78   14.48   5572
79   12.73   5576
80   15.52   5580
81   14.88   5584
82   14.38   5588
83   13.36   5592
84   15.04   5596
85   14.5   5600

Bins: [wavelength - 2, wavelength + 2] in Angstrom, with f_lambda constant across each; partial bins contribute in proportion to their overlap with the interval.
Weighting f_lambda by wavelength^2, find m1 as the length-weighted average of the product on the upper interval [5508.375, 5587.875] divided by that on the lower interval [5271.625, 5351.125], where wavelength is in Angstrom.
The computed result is 2.1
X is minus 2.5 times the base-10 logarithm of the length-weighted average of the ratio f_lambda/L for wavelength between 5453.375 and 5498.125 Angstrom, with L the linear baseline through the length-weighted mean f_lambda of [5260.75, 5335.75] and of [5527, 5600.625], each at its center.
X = 0.43 mag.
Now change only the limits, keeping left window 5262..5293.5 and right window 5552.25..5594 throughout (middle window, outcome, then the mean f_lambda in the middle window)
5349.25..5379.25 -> 0.291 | 7.5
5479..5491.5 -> 0.338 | 9.1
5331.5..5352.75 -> 0.353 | 6.72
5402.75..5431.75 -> 0.089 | 10.1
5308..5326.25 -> 0.496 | 5.57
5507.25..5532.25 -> 0.177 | 11.2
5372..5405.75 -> 0.206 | 8.57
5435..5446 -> 0.488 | 7.3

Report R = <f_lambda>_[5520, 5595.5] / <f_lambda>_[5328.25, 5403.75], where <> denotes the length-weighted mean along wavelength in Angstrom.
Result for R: 1.78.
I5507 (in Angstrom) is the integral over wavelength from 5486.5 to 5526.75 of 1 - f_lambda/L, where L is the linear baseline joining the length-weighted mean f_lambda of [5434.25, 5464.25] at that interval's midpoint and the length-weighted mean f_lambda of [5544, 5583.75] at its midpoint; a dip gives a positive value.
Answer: 8.5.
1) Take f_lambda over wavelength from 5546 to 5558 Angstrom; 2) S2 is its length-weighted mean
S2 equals 14.4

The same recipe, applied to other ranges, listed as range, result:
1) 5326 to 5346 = 7.2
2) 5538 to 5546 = 14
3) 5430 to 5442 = 8.59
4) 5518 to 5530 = 12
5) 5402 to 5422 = 10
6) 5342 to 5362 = 6.91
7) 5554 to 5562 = 14.8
